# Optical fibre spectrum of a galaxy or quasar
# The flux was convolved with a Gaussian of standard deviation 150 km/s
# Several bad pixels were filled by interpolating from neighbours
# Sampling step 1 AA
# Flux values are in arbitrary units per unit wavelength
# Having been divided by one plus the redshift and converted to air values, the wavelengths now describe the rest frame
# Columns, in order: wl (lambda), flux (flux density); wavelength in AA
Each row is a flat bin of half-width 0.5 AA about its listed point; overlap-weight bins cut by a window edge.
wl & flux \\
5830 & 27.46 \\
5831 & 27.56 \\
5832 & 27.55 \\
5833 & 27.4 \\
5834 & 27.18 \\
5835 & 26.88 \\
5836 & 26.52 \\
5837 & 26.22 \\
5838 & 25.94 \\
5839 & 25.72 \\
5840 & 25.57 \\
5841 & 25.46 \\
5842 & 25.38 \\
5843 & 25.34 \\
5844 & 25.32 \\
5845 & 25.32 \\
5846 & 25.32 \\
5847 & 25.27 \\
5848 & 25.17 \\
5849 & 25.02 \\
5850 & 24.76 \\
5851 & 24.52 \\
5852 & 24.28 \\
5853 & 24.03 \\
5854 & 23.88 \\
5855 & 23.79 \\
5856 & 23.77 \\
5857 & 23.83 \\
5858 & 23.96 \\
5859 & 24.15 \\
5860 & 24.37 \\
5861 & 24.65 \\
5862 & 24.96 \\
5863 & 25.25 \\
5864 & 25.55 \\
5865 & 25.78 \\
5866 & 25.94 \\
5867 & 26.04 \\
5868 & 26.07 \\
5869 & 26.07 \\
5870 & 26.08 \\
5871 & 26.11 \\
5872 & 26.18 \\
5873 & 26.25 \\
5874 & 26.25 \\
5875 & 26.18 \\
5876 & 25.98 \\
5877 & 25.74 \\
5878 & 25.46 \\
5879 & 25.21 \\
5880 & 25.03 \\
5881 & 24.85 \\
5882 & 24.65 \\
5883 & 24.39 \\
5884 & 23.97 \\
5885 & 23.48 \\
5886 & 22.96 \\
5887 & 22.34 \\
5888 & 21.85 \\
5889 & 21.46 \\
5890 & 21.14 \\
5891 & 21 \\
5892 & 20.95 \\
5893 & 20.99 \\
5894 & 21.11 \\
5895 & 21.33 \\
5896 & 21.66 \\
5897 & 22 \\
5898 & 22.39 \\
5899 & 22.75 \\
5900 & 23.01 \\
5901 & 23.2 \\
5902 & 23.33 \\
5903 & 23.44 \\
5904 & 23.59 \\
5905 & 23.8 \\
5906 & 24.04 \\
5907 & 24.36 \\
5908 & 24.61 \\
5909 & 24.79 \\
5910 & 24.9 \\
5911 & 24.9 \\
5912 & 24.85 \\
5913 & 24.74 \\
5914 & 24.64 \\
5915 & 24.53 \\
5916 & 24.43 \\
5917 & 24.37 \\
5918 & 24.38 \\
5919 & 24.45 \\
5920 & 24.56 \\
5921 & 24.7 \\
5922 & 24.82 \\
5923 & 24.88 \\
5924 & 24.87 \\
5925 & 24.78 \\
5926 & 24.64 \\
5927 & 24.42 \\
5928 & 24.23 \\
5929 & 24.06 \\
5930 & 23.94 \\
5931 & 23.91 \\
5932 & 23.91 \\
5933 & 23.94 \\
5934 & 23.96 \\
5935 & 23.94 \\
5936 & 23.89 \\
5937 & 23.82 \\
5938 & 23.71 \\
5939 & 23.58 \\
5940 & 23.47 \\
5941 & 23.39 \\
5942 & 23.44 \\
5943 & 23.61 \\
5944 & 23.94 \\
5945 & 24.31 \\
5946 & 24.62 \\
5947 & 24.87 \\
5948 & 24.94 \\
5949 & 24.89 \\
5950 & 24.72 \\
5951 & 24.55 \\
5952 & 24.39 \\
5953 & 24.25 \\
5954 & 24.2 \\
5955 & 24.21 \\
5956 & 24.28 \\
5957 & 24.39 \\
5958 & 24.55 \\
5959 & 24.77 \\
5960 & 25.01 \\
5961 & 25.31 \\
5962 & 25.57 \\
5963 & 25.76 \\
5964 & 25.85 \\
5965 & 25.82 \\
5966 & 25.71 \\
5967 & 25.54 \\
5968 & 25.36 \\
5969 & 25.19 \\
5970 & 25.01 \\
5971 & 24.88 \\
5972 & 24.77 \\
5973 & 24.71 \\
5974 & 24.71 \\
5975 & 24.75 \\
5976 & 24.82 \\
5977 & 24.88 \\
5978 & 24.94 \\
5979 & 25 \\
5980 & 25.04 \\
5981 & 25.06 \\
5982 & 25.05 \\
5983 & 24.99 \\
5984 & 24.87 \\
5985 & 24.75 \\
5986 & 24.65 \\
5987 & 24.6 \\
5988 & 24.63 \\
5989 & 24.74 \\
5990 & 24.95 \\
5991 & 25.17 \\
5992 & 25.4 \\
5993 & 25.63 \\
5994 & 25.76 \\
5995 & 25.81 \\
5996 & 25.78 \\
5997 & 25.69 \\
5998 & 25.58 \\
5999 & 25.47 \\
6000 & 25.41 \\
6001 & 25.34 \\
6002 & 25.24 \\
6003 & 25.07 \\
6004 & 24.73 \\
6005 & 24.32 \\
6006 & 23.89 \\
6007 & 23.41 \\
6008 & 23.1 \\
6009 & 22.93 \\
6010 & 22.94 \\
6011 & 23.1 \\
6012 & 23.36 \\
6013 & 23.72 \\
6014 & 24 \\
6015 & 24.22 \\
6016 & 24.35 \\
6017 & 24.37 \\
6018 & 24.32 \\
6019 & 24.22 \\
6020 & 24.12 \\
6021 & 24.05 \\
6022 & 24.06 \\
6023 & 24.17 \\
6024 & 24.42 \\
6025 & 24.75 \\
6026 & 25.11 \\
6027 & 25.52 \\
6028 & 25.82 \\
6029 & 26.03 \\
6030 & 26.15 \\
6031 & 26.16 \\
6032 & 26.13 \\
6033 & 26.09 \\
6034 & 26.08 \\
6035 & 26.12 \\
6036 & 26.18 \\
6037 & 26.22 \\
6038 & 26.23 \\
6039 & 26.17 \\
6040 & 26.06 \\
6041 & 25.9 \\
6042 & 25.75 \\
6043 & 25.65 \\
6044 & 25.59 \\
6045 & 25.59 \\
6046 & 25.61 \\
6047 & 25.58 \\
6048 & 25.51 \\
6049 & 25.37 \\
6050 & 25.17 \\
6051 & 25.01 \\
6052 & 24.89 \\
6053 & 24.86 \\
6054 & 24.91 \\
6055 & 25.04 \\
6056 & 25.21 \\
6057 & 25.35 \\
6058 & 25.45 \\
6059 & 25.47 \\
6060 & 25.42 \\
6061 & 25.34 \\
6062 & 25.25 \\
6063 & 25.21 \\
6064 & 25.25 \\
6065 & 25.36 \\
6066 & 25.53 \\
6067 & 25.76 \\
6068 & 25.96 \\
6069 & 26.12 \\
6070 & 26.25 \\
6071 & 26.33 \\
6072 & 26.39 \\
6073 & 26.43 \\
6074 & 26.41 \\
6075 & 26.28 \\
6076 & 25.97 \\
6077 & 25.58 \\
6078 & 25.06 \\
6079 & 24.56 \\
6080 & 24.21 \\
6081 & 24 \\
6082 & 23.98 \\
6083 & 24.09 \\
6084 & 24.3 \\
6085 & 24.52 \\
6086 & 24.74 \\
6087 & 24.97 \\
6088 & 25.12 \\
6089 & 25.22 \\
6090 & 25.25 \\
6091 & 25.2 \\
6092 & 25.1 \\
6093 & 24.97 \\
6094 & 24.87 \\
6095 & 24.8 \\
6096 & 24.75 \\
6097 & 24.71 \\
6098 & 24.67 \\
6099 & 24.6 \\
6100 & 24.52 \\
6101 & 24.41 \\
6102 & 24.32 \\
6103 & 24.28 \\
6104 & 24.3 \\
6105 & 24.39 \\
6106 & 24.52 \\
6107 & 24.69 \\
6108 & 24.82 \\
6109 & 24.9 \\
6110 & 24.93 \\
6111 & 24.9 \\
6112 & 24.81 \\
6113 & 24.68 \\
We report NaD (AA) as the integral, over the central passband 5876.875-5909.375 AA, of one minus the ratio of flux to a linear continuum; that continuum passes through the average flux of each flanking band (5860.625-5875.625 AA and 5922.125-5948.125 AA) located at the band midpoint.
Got 2.6 AA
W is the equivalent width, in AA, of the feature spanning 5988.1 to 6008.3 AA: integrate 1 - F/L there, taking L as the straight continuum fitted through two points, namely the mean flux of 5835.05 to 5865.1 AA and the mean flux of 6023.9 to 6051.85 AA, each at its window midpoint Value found 0.42 AA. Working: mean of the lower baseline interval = 25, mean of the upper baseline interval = 25.7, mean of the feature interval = 25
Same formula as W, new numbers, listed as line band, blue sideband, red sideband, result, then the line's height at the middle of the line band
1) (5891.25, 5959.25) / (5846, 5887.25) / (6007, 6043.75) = 2.8 AA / 24.9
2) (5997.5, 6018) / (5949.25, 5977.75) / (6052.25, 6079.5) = 0.8 AA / 25.2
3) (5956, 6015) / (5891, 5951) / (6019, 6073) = -0.3 AA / 24.7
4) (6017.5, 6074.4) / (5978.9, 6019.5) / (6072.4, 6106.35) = -1.7 AA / 24.8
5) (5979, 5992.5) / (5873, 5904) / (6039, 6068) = -0.2 AA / 24.6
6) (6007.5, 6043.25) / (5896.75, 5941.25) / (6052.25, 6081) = 0.3 AA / 25.1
